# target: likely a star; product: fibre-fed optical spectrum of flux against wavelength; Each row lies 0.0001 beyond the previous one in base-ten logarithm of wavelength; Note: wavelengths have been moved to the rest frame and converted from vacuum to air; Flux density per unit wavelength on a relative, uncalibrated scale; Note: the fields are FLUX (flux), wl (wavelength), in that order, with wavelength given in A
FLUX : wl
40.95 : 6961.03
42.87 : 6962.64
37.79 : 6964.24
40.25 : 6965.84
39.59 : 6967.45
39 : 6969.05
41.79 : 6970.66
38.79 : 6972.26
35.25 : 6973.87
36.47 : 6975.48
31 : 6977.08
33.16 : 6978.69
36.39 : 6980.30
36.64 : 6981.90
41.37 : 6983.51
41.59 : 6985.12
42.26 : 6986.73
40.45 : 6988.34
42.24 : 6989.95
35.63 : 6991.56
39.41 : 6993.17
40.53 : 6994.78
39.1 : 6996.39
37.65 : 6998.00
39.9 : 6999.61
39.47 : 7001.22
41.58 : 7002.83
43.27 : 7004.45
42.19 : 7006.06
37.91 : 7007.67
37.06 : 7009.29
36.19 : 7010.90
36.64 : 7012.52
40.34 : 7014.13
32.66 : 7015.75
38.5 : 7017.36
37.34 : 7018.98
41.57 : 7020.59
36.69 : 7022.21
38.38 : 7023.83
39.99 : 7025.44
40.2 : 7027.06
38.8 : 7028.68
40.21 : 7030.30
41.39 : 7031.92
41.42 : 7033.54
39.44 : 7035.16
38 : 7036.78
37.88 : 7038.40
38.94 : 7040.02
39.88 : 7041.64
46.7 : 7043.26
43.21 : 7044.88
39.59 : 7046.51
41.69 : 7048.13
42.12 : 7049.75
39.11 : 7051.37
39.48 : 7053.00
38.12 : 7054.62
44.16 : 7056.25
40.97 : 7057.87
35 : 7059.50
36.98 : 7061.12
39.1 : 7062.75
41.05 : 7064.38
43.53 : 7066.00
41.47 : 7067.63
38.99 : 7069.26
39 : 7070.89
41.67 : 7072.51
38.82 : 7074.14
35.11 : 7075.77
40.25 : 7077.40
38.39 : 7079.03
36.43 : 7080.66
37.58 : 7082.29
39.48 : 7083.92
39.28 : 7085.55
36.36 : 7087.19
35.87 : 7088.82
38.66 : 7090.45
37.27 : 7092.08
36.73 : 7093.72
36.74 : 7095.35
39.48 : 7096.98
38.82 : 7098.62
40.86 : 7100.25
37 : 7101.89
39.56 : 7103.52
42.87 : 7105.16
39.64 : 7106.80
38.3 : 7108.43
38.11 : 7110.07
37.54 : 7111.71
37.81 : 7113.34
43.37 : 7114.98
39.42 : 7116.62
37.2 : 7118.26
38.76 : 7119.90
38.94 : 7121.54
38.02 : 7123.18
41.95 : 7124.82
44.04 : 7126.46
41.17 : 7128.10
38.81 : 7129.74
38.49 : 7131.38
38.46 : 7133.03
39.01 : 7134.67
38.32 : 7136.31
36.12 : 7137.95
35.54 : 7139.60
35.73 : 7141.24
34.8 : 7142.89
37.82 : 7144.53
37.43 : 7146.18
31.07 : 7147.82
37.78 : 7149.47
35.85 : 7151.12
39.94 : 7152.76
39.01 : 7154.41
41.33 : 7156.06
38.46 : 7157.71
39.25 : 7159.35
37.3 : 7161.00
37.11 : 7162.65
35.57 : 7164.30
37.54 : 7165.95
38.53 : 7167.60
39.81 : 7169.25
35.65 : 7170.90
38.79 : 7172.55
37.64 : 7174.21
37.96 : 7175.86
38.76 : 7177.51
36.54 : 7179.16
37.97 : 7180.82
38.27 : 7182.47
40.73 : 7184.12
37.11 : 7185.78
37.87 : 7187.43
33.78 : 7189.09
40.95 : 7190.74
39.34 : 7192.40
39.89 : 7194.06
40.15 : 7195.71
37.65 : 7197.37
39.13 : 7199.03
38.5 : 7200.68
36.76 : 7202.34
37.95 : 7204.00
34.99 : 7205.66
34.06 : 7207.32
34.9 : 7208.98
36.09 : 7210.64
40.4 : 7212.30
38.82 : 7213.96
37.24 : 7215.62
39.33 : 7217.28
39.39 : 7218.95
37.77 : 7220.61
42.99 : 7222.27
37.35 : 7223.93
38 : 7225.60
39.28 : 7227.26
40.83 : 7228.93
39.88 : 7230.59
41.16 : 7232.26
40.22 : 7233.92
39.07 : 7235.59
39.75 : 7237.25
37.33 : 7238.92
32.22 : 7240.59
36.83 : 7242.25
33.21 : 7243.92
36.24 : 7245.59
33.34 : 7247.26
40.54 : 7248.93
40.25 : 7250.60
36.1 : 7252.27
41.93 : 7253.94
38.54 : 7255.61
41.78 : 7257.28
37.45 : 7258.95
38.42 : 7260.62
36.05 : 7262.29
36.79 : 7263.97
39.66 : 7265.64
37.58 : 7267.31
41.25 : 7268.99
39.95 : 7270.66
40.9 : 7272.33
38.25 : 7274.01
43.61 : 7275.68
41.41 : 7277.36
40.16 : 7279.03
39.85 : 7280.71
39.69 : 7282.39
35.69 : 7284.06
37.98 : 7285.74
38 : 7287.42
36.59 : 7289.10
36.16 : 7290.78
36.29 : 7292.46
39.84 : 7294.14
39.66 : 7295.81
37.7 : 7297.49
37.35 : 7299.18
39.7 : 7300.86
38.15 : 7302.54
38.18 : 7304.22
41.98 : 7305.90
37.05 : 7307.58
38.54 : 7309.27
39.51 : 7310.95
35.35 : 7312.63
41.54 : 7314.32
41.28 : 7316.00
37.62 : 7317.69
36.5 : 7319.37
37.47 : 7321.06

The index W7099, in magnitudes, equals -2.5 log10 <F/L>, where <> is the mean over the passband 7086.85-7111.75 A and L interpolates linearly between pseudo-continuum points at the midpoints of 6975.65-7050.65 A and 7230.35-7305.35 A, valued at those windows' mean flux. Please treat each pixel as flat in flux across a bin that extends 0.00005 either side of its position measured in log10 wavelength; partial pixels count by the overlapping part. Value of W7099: 0.016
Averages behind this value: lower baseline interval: 39.3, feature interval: 38.4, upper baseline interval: 38.5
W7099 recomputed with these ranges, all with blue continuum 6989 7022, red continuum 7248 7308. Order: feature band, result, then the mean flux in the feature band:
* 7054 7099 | 0.005 mag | 38.8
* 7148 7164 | 0.024 mag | 38.1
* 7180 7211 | 0.034 mag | 37.7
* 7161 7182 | 0.036 mag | 37.6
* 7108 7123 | 0.003 mag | 38.8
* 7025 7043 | -0.026 mag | 39.9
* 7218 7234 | -0.020 mag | 39.7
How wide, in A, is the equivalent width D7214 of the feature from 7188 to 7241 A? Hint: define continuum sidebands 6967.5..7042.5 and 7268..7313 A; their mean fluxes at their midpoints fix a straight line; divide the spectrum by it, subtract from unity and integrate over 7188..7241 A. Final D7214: 0.72 A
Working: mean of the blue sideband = 38.8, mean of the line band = 38.3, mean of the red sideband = 38.9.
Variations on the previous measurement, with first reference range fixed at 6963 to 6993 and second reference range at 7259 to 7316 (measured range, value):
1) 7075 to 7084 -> 0.2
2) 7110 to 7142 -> -0.2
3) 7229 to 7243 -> 0.1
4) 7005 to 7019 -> 0.2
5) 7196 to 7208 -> 0.5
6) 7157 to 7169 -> 0.3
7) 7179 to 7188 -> 0.1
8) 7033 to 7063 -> -1.3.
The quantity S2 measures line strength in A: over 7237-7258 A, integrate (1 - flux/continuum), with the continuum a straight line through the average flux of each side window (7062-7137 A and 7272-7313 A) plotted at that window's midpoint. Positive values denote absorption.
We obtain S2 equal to 0.7 A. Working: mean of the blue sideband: 39.1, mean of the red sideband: 38.7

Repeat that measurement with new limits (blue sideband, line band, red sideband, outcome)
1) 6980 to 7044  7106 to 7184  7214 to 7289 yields 1.6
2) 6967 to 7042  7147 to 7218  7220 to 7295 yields 1.6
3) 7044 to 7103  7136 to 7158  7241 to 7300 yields 1.0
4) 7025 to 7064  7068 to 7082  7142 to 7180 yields 0.3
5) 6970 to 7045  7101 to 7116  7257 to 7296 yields -0.2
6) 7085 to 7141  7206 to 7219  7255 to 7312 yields 0.5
